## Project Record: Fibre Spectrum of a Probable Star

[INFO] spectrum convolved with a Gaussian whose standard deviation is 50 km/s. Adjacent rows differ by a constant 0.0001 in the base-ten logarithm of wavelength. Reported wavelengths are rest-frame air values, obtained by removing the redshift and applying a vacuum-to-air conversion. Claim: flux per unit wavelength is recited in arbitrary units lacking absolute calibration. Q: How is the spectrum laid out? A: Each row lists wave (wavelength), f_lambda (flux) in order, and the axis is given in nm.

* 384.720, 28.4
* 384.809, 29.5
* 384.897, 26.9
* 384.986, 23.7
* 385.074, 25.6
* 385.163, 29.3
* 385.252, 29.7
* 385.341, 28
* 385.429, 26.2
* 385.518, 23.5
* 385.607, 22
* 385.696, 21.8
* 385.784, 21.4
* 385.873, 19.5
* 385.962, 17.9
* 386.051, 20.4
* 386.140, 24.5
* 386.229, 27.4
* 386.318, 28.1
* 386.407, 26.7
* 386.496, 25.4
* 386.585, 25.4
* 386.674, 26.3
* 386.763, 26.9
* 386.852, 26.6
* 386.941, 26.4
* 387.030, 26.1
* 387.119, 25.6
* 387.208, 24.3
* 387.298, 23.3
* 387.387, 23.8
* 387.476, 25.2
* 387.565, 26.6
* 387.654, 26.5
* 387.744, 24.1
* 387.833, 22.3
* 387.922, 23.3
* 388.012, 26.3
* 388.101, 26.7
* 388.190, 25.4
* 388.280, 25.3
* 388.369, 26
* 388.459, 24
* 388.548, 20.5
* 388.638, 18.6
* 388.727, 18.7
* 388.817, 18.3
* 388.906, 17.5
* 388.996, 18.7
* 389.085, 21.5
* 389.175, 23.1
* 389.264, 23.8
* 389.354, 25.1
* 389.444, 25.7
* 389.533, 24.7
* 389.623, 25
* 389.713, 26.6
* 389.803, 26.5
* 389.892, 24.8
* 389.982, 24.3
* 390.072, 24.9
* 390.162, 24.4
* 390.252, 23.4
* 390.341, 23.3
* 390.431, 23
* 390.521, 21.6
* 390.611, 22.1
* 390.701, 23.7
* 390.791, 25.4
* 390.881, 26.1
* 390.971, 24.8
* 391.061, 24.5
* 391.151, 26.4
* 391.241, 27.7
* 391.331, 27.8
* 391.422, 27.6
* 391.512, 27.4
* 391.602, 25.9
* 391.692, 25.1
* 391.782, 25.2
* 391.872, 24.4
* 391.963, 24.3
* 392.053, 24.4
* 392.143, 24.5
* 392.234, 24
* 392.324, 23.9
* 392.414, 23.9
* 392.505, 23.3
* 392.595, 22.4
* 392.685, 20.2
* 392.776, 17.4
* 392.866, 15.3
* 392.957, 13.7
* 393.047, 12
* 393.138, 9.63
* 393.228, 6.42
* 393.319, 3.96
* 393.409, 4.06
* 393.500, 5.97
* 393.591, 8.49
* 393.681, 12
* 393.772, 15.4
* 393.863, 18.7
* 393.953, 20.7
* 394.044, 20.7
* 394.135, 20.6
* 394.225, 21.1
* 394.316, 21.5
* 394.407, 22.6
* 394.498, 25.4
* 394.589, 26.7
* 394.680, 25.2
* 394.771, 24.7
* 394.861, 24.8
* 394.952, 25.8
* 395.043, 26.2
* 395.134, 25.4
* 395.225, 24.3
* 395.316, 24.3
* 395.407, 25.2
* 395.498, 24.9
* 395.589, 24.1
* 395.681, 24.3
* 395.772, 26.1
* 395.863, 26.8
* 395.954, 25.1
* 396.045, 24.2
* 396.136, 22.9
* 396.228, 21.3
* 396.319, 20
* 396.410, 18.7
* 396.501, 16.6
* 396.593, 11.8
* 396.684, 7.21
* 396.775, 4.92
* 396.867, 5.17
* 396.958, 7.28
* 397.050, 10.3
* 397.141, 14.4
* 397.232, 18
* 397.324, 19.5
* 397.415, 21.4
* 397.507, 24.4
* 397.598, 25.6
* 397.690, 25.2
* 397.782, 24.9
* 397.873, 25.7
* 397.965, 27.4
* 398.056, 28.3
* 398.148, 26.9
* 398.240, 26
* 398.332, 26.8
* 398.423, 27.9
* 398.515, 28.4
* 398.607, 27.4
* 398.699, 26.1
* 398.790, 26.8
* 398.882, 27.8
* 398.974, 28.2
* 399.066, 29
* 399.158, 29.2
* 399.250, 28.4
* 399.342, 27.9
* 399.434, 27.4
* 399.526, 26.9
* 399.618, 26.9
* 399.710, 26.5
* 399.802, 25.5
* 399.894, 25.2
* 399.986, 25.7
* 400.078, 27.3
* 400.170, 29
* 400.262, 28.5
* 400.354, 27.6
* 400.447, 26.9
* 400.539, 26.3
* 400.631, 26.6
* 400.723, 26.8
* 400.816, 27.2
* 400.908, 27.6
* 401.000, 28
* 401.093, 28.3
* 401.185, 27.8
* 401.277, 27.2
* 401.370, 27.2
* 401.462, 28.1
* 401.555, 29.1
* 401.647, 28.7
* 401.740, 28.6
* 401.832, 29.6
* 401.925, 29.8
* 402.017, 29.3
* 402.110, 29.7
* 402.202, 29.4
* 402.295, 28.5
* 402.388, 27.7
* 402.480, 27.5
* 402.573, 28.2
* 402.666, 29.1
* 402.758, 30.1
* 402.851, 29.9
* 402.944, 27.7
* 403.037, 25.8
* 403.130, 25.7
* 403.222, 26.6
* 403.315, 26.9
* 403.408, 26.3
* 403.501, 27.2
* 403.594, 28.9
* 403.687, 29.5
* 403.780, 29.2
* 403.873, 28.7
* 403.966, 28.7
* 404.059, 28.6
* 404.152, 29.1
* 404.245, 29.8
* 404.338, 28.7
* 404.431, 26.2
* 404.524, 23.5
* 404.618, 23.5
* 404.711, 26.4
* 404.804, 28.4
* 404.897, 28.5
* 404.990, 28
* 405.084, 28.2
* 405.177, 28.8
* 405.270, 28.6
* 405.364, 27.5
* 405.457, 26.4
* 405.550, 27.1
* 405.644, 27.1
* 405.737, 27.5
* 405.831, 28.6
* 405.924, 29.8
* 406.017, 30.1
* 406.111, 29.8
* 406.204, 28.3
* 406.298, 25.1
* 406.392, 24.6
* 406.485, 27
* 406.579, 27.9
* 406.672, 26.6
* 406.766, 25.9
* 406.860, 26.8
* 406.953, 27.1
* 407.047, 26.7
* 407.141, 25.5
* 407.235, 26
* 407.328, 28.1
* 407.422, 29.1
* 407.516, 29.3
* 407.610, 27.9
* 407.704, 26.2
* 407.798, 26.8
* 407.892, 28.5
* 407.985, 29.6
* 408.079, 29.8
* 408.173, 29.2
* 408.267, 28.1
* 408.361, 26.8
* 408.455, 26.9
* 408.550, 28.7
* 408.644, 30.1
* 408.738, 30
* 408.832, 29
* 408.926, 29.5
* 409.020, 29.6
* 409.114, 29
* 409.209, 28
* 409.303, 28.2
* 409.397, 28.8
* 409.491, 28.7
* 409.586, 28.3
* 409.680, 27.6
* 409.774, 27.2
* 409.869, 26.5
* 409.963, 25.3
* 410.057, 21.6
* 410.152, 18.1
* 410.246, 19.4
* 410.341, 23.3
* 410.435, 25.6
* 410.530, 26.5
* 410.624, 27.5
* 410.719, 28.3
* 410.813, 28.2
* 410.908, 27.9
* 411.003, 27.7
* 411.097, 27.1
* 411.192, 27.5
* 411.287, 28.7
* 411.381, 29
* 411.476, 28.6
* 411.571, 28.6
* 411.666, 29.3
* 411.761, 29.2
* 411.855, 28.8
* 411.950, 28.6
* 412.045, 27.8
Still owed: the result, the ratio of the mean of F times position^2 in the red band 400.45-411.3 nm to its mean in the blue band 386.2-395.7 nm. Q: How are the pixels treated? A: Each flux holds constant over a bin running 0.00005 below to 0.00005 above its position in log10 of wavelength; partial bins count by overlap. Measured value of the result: 1.3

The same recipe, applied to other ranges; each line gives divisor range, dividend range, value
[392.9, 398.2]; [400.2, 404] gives 1.50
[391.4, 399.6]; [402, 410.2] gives 1.36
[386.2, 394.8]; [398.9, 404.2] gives 1.32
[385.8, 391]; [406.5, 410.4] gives 1.25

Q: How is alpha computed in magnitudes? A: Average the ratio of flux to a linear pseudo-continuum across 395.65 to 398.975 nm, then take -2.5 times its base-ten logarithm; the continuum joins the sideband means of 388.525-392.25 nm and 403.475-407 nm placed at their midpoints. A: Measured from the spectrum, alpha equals 0.19 mag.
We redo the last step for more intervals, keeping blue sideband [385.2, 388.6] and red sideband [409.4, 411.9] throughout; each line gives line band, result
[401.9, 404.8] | -0.07 mag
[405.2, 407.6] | -0.04 mag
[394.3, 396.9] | 0.17 mag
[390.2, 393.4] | 0.16 mag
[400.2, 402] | -0.08 mag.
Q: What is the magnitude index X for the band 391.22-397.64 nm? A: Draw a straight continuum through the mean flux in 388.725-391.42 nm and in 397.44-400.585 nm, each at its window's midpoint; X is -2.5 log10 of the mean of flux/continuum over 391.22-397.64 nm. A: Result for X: 0.26 mag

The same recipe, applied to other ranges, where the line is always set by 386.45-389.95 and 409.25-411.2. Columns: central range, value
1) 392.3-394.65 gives 0.417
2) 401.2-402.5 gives -0.130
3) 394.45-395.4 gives -0.023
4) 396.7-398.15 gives 0.305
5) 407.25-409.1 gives -0.104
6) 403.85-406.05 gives -0.087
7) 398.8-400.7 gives -0.089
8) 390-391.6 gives -0.026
